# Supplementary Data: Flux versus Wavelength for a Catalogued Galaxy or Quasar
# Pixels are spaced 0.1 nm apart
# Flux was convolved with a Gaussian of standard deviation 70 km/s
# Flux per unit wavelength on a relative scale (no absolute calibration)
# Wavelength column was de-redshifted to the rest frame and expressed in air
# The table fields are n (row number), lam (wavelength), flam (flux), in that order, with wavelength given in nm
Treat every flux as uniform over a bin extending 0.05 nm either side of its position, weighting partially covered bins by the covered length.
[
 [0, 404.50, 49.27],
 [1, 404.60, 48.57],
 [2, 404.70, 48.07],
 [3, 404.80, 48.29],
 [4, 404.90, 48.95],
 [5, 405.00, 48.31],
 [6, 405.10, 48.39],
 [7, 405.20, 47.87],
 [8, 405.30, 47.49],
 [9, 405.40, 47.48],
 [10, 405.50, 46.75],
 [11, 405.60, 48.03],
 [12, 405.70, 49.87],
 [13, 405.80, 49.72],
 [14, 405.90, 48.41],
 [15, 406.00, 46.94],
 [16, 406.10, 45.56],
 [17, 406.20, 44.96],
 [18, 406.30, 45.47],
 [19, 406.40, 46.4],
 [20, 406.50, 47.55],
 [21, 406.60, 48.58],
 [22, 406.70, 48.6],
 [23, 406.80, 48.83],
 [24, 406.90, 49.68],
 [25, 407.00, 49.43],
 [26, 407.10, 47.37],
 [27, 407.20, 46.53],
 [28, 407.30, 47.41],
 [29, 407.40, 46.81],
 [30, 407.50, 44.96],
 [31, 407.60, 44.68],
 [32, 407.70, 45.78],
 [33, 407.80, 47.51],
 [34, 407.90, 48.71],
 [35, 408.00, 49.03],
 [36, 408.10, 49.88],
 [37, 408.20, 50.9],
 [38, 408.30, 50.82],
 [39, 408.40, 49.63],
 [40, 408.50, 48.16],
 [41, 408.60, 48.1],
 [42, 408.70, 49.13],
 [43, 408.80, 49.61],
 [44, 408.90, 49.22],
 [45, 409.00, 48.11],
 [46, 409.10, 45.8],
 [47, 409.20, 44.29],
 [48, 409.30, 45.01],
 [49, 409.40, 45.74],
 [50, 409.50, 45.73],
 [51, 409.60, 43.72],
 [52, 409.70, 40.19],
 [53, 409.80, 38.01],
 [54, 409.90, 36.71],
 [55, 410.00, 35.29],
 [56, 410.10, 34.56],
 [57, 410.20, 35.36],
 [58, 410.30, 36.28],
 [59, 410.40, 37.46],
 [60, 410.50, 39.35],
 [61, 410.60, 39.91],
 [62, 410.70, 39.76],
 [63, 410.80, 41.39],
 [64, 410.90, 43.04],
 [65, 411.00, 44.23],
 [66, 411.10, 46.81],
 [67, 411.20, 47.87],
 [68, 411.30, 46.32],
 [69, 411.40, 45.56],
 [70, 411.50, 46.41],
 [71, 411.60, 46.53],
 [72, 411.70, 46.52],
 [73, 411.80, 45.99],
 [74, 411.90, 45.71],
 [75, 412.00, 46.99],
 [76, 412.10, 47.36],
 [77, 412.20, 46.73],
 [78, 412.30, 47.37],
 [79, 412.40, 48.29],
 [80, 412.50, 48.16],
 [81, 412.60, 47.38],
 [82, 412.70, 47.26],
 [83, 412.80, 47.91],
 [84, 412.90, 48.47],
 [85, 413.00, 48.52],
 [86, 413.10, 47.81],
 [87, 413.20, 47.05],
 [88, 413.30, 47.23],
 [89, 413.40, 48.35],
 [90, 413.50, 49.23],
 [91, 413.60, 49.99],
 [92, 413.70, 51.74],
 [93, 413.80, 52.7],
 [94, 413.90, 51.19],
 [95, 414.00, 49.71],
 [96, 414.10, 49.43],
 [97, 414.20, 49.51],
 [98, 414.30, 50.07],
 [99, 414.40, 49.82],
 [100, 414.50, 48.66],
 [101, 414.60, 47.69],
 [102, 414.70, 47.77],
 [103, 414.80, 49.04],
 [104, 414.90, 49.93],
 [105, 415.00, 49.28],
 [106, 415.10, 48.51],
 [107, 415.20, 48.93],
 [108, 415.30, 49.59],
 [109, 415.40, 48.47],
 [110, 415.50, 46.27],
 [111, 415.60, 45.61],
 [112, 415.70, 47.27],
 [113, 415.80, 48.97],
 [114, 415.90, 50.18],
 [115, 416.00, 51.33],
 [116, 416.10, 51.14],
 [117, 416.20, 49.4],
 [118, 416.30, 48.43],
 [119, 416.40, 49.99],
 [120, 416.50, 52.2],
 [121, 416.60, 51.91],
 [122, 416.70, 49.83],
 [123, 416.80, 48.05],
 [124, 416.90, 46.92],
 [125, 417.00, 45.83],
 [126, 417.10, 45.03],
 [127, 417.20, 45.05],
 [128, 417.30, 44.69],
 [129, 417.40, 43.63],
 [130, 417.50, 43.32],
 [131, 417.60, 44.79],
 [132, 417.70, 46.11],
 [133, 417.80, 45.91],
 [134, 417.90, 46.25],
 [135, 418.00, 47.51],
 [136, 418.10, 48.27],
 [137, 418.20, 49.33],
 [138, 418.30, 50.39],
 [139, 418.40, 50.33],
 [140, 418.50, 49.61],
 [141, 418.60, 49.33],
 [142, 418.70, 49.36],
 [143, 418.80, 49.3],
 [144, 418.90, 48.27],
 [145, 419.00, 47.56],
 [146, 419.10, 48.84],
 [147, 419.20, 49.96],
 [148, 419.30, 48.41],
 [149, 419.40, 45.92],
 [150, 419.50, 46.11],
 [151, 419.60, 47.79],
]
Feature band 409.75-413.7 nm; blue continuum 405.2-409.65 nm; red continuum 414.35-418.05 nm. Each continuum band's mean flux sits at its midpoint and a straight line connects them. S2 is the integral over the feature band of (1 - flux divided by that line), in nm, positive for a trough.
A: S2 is 0.266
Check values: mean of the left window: 47.6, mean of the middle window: 44.5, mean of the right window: 47.9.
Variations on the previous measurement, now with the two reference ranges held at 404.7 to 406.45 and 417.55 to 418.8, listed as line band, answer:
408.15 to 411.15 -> 0.274 nm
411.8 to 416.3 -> -0.064 nm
